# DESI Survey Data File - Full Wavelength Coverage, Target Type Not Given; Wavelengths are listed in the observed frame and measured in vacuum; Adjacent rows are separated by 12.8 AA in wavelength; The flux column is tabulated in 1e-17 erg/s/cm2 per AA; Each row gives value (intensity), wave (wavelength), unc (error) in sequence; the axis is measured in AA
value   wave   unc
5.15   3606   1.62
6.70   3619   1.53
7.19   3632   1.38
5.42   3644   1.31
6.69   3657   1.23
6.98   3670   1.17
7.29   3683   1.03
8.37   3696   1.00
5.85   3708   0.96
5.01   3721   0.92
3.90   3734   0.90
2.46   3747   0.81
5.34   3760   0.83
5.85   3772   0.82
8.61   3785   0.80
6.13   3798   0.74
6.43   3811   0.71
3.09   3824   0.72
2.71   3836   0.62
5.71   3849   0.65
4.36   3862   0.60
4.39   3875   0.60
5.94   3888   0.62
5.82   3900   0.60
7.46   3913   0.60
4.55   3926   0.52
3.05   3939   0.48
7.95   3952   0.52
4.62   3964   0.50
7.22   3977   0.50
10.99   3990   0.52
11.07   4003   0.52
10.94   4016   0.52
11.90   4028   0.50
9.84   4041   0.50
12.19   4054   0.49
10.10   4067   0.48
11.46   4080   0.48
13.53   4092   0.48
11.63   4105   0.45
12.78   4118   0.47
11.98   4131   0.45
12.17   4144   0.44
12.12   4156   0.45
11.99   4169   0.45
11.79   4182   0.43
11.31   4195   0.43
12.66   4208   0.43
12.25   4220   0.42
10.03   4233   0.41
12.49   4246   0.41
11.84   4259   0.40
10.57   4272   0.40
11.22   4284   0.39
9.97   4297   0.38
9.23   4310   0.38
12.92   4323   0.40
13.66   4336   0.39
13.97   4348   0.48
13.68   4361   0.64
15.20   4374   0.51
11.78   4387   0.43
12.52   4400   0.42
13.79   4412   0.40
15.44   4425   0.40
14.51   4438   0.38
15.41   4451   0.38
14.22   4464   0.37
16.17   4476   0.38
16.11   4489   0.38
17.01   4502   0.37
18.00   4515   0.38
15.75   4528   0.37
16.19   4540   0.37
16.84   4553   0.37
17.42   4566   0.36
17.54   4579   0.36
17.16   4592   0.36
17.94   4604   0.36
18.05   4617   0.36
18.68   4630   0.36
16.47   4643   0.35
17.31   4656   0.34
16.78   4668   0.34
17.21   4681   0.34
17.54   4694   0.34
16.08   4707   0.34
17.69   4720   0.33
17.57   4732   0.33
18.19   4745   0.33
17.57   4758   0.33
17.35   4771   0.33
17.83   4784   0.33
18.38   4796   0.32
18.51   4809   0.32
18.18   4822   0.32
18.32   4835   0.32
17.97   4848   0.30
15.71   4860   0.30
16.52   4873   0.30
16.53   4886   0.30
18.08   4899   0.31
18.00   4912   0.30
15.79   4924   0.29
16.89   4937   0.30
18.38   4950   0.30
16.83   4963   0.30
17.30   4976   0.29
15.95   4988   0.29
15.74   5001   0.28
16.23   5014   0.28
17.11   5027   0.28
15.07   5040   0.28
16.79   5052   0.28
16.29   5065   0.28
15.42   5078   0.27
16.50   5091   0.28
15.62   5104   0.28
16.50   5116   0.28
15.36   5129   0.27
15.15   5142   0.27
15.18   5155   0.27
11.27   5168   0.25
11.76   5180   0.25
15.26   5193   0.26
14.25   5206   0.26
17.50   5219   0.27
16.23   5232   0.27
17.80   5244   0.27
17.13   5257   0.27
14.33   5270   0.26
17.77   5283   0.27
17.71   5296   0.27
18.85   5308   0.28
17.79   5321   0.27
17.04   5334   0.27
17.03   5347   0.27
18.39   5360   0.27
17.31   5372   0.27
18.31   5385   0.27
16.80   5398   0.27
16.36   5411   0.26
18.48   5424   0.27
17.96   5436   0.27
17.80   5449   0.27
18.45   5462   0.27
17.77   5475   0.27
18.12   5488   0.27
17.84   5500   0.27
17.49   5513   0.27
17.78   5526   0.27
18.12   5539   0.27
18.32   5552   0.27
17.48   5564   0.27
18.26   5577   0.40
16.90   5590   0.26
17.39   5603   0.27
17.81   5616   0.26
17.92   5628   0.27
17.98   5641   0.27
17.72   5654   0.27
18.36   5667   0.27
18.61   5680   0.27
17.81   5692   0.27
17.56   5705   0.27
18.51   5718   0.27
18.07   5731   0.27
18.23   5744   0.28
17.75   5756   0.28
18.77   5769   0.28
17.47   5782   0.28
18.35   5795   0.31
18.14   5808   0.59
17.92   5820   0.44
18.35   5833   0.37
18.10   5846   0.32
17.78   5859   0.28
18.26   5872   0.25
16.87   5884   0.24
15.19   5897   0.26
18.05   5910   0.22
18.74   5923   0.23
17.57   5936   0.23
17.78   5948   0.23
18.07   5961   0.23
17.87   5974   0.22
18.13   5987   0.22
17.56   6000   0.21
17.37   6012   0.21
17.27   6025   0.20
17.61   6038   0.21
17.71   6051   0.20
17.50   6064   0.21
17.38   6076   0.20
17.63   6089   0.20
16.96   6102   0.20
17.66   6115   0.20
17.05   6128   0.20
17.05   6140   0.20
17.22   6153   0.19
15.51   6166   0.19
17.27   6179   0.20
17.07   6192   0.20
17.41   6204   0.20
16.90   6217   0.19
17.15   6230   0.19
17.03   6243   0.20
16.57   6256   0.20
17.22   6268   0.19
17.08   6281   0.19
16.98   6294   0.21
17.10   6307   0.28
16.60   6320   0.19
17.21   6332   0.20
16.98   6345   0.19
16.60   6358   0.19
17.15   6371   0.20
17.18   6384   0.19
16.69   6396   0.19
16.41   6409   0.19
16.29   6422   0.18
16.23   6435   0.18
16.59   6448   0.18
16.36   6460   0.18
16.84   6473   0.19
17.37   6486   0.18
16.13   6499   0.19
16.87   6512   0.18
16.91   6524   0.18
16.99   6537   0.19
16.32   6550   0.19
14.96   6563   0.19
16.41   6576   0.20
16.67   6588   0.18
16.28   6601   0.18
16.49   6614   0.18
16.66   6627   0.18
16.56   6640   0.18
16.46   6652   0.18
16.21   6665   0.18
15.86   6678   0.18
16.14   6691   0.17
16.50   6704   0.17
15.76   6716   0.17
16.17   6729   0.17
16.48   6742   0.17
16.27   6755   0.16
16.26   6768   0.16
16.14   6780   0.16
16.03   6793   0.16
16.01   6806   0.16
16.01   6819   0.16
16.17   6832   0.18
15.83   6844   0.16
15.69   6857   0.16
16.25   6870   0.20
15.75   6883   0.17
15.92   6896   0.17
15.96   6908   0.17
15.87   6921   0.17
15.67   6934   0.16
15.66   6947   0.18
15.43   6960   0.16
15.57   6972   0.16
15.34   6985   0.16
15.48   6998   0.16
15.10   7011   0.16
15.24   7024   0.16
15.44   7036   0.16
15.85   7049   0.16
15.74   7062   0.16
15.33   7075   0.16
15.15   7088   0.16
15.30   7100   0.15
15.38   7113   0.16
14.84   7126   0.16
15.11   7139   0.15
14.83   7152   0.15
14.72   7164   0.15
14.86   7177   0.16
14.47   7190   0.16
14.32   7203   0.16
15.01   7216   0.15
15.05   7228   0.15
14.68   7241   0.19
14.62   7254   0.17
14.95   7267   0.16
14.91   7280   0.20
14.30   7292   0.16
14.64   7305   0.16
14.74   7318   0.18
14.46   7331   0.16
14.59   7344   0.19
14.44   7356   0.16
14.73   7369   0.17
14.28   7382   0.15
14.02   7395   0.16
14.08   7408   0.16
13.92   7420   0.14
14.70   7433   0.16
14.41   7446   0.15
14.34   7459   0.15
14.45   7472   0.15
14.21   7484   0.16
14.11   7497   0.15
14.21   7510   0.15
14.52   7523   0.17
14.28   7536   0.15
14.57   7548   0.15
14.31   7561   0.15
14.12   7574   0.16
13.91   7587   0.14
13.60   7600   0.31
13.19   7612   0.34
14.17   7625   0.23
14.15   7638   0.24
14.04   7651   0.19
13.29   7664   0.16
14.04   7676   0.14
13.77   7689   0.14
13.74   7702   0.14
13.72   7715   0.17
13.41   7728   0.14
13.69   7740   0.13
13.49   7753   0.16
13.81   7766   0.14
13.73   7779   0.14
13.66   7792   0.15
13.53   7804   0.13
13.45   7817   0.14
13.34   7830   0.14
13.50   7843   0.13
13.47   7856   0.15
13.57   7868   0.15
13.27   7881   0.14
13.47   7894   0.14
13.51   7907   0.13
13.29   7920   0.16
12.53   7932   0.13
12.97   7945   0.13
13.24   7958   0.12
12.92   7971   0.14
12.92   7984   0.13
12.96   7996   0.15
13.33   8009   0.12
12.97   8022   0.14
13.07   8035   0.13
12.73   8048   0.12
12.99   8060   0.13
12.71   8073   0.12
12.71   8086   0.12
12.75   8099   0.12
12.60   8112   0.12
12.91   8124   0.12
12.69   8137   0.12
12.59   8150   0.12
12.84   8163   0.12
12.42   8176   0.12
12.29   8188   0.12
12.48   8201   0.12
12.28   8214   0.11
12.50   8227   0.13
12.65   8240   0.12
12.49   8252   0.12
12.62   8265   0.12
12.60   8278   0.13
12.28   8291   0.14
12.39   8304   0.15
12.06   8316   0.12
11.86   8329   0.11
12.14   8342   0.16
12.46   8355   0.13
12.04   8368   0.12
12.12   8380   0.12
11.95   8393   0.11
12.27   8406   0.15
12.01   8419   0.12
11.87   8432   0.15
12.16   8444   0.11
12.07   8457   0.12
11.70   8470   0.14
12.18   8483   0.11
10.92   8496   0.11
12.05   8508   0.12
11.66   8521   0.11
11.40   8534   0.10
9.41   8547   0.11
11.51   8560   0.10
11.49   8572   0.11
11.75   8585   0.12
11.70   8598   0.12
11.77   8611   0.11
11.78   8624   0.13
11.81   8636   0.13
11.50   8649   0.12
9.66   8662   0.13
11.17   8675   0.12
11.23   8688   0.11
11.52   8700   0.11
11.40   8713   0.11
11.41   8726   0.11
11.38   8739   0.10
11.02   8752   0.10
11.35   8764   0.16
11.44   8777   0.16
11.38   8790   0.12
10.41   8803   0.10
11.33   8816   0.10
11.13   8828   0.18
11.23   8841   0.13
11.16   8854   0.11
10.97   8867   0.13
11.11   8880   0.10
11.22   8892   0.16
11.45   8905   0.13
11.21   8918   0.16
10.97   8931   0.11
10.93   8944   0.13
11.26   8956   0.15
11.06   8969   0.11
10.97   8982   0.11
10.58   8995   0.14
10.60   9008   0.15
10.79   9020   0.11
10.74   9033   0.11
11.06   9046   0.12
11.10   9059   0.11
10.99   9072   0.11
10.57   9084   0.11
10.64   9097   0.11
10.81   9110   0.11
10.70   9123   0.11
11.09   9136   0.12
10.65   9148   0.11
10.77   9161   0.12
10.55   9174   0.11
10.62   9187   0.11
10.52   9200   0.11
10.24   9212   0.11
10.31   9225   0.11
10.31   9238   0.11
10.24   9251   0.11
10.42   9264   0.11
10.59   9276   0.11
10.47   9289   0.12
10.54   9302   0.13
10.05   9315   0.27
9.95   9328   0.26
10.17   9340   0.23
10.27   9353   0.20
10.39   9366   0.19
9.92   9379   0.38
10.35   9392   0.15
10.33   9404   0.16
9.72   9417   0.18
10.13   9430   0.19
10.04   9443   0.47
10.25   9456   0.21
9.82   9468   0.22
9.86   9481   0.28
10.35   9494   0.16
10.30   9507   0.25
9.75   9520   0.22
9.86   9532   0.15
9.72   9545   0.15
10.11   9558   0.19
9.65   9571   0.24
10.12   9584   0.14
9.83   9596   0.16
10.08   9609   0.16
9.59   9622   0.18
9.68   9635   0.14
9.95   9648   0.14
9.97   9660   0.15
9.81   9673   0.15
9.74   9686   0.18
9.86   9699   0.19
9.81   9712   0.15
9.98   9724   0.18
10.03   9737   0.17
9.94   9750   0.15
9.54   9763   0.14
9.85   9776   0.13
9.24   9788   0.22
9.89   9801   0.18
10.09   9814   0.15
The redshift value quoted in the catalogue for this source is 0.000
